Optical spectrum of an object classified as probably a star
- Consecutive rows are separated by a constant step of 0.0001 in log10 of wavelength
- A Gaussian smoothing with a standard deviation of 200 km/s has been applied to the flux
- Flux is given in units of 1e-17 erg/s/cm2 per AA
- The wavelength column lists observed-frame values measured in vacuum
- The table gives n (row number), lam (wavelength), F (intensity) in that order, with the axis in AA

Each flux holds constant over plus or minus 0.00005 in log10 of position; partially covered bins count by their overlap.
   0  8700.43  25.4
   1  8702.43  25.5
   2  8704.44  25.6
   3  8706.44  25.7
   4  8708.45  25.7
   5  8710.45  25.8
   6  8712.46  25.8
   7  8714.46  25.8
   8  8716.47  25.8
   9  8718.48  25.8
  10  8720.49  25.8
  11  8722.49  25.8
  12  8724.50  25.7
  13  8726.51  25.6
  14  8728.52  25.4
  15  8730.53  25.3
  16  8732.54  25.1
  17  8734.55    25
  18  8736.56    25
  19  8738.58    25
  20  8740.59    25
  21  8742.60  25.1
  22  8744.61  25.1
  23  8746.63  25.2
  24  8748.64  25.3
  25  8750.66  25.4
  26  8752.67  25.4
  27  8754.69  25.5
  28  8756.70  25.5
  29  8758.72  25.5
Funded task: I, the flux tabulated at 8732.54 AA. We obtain 25.1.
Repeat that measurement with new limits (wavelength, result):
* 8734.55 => 25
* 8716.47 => 25.8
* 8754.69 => 25.5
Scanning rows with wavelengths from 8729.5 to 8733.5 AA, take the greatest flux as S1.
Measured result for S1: 25.3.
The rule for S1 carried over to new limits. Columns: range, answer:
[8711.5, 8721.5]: 25.8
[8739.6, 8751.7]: 25.4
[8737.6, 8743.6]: 25.1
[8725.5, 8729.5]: 25.6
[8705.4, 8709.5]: 25.7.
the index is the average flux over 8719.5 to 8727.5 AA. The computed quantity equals 25.7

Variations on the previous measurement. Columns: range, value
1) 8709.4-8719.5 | 25.8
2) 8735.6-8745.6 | 25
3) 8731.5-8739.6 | 25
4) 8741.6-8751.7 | 25.2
